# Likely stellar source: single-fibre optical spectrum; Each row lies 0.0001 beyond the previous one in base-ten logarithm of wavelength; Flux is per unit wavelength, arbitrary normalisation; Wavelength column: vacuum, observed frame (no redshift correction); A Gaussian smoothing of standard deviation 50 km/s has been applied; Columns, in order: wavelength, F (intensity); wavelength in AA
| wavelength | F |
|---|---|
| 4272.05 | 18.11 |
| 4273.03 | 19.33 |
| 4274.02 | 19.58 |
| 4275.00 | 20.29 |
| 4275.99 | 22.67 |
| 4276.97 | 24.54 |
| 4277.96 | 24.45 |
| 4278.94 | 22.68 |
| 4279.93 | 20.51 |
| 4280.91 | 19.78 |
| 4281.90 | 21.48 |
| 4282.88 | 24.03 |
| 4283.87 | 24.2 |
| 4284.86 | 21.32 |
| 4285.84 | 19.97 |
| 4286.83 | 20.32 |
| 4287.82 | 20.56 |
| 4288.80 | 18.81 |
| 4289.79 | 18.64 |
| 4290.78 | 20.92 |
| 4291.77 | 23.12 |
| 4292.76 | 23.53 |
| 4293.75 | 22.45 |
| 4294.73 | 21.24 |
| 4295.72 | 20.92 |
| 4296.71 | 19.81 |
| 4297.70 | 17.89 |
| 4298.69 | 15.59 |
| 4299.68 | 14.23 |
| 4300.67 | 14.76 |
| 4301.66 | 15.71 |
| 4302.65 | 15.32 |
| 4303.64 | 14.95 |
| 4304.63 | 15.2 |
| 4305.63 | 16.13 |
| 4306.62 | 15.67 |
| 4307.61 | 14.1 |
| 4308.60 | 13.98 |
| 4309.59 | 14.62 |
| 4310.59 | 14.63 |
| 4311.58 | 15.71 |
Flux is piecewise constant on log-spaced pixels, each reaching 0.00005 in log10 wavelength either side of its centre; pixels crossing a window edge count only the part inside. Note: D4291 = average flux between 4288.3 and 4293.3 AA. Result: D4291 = 21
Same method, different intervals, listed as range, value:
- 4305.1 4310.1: 14.9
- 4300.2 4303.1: 15.3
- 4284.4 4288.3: 20.5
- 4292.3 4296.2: 22.1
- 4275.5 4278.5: 23.9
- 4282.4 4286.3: 22.4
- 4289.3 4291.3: 19.8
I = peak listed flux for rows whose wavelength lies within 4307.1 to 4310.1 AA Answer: 14.62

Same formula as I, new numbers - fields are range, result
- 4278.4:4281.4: 22.68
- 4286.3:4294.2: 23.53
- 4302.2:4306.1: 16.13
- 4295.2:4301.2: 20.92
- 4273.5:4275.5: 20.29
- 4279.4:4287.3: 24.2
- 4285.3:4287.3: 20.32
